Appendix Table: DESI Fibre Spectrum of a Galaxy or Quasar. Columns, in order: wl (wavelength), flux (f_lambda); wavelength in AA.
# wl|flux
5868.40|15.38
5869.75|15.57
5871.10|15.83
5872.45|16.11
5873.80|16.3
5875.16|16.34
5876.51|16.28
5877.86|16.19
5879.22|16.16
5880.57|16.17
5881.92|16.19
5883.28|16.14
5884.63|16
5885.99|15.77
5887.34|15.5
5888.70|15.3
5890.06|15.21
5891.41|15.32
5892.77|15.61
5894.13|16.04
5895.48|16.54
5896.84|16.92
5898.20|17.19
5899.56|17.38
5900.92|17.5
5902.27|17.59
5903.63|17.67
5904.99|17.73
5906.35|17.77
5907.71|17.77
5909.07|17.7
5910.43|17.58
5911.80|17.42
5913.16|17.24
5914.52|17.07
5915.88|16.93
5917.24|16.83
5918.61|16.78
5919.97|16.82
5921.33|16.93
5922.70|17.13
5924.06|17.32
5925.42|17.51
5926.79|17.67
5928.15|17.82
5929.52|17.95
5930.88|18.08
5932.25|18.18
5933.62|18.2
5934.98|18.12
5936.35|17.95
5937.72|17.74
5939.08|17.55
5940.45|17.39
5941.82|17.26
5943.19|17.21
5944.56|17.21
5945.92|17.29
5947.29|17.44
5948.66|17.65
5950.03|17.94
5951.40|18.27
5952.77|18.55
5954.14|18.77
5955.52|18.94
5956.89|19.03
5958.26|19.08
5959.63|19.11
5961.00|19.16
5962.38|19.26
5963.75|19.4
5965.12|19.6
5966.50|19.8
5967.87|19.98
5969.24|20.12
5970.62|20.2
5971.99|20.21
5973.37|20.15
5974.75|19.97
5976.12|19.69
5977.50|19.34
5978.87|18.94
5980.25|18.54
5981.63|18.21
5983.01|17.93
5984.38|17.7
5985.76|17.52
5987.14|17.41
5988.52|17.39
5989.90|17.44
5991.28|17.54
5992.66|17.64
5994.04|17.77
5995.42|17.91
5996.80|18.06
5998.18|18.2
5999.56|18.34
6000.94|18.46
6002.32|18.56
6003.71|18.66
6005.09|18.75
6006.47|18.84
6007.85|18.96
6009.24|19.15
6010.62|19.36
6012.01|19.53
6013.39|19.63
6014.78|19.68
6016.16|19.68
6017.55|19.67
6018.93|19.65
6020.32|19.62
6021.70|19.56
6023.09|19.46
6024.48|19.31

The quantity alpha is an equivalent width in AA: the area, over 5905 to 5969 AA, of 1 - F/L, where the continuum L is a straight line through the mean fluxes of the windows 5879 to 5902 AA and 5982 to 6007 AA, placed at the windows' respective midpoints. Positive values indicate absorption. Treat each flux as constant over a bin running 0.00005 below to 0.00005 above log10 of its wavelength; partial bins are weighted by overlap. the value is -3.62 AA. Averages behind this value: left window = 16.2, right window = 18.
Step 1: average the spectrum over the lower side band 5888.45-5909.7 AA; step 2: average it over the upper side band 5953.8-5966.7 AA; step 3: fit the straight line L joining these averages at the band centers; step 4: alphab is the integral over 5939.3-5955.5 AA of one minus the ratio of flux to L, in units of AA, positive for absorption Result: 0.8 AA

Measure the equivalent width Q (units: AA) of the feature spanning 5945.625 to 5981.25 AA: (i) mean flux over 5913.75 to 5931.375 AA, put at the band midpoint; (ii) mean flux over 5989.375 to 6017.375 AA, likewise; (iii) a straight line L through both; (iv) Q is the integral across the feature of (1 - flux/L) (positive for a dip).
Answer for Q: -2.24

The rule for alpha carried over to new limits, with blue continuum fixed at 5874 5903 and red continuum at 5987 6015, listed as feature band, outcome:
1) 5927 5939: -0.6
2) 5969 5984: -1.1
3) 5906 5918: -0.5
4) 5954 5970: -1.5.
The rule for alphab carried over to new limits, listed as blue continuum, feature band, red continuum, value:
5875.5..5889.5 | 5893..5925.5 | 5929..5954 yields -0.77 AA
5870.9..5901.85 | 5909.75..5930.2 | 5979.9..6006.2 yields -0.61 AA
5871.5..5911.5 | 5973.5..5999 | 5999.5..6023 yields 0.59 AA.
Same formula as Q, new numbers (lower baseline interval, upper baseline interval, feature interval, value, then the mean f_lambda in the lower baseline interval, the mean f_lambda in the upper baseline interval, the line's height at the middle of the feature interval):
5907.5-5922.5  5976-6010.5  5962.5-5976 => -1.5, 17.2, 18.3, 17.9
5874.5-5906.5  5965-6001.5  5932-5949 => 0.0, 16.4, 18.7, 17.6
